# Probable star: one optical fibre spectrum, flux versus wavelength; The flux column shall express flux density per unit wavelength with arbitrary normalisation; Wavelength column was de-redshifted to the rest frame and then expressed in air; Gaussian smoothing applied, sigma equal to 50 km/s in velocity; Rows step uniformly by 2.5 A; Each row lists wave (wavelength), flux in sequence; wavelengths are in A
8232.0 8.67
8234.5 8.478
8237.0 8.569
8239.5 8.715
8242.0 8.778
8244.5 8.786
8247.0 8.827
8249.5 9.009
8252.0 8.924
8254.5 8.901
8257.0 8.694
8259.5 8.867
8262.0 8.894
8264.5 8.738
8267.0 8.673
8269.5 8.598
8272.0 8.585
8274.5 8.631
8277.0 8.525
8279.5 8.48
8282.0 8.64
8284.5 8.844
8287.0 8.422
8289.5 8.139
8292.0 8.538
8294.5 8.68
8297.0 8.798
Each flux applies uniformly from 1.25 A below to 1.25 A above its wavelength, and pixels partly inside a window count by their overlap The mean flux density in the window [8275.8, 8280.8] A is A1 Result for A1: 8.5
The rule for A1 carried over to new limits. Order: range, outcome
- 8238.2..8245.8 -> 8.76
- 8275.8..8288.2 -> 8.58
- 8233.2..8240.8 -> 8.59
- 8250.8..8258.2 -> 8.84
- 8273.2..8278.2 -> 8.58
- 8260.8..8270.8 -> 8.72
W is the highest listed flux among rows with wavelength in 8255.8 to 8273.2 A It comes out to 8.894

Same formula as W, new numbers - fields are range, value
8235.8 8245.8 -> 8.786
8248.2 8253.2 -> 9.009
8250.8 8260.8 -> 8.924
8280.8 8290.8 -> 8.844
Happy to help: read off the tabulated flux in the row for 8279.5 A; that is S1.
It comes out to 8.48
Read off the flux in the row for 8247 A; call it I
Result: 8.827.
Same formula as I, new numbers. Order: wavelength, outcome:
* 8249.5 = 9.009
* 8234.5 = 8.478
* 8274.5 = 8.631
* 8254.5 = 8.901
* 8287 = 8.422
